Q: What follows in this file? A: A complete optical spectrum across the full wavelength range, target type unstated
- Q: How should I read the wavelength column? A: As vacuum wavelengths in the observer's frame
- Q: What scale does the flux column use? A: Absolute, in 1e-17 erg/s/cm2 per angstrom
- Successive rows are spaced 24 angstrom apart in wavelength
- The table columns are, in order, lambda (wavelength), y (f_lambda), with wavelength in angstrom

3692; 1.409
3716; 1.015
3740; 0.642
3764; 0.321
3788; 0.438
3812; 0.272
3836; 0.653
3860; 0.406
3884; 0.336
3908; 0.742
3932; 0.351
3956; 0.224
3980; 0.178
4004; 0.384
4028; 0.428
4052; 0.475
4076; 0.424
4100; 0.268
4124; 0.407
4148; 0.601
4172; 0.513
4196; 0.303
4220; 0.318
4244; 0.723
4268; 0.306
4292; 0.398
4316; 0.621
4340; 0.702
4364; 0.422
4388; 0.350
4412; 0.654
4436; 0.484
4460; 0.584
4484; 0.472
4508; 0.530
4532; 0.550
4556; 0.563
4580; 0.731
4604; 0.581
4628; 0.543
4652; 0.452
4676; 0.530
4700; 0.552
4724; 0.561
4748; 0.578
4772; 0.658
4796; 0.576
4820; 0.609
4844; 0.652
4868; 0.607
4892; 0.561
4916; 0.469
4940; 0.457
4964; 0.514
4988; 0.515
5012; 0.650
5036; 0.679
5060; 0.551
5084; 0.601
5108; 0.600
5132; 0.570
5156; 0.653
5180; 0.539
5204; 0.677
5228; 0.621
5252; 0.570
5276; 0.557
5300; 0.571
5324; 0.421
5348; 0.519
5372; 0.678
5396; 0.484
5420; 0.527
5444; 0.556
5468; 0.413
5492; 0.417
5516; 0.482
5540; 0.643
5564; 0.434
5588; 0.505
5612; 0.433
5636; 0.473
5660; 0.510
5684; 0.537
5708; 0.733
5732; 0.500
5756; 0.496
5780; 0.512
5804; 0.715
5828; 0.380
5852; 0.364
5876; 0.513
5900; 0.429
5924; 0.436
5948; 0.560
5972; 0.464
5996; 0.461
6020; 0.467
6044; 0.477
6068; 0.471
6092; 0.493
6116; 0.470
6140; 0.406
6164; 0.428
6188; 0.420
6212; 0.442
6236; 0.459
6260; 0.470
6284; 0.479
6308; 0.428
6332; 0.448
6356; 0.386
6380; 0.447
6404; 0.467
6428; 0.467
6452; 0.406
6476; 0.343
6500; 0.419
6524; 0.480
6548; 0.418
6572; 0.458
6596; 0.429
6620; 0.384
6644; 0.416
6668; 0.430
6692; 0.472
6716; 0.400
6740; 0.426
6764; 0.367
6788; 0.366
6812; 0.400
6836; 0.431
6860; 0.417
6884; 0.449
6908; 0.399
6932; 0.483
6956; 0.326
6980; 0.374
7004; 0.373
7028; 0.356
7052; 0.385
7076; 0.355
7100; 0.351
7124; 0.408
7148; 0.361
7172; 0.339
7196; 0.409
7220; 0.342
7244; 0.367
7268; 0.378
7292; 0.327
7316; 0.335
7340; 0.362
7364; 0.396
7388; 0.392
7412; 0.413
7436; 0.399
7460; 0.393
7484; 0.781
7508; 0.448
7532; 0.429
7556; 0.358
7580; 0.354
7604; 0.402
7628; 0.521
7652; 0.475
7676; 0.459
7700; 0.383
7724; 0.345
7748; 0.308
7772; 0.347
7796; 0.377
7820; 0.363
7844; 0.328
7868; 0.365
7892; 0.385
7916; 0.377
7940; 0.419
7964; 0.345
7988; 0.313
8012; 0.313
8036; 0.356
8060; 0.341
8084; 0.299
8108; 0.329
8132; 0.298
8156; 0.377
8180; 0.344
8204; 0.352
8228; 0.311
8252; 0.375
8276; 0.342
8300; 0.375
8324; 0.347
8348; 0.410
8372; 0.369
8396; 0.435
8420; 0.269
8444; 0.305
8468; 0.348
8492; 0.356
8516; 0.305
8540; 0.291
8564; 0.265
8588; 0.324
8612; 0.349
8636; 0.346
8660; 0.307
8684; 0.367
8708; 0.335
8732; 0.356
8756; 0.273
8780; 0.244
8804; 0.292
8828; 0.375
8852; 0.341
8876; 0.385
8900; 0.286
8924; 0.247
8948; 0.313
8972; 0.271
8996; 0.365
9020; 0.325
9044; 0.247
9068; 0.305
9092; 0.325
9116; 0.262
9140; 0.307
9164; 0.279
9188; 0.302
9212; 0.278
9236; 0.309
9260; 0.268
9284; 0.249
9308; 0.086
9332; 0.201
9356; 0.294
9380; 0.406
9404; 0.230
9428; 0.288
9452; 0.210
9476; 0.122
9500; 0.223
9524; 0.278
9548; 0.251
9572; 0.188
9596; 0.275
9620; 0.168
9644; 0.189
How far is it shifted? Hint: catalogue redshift 0.140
